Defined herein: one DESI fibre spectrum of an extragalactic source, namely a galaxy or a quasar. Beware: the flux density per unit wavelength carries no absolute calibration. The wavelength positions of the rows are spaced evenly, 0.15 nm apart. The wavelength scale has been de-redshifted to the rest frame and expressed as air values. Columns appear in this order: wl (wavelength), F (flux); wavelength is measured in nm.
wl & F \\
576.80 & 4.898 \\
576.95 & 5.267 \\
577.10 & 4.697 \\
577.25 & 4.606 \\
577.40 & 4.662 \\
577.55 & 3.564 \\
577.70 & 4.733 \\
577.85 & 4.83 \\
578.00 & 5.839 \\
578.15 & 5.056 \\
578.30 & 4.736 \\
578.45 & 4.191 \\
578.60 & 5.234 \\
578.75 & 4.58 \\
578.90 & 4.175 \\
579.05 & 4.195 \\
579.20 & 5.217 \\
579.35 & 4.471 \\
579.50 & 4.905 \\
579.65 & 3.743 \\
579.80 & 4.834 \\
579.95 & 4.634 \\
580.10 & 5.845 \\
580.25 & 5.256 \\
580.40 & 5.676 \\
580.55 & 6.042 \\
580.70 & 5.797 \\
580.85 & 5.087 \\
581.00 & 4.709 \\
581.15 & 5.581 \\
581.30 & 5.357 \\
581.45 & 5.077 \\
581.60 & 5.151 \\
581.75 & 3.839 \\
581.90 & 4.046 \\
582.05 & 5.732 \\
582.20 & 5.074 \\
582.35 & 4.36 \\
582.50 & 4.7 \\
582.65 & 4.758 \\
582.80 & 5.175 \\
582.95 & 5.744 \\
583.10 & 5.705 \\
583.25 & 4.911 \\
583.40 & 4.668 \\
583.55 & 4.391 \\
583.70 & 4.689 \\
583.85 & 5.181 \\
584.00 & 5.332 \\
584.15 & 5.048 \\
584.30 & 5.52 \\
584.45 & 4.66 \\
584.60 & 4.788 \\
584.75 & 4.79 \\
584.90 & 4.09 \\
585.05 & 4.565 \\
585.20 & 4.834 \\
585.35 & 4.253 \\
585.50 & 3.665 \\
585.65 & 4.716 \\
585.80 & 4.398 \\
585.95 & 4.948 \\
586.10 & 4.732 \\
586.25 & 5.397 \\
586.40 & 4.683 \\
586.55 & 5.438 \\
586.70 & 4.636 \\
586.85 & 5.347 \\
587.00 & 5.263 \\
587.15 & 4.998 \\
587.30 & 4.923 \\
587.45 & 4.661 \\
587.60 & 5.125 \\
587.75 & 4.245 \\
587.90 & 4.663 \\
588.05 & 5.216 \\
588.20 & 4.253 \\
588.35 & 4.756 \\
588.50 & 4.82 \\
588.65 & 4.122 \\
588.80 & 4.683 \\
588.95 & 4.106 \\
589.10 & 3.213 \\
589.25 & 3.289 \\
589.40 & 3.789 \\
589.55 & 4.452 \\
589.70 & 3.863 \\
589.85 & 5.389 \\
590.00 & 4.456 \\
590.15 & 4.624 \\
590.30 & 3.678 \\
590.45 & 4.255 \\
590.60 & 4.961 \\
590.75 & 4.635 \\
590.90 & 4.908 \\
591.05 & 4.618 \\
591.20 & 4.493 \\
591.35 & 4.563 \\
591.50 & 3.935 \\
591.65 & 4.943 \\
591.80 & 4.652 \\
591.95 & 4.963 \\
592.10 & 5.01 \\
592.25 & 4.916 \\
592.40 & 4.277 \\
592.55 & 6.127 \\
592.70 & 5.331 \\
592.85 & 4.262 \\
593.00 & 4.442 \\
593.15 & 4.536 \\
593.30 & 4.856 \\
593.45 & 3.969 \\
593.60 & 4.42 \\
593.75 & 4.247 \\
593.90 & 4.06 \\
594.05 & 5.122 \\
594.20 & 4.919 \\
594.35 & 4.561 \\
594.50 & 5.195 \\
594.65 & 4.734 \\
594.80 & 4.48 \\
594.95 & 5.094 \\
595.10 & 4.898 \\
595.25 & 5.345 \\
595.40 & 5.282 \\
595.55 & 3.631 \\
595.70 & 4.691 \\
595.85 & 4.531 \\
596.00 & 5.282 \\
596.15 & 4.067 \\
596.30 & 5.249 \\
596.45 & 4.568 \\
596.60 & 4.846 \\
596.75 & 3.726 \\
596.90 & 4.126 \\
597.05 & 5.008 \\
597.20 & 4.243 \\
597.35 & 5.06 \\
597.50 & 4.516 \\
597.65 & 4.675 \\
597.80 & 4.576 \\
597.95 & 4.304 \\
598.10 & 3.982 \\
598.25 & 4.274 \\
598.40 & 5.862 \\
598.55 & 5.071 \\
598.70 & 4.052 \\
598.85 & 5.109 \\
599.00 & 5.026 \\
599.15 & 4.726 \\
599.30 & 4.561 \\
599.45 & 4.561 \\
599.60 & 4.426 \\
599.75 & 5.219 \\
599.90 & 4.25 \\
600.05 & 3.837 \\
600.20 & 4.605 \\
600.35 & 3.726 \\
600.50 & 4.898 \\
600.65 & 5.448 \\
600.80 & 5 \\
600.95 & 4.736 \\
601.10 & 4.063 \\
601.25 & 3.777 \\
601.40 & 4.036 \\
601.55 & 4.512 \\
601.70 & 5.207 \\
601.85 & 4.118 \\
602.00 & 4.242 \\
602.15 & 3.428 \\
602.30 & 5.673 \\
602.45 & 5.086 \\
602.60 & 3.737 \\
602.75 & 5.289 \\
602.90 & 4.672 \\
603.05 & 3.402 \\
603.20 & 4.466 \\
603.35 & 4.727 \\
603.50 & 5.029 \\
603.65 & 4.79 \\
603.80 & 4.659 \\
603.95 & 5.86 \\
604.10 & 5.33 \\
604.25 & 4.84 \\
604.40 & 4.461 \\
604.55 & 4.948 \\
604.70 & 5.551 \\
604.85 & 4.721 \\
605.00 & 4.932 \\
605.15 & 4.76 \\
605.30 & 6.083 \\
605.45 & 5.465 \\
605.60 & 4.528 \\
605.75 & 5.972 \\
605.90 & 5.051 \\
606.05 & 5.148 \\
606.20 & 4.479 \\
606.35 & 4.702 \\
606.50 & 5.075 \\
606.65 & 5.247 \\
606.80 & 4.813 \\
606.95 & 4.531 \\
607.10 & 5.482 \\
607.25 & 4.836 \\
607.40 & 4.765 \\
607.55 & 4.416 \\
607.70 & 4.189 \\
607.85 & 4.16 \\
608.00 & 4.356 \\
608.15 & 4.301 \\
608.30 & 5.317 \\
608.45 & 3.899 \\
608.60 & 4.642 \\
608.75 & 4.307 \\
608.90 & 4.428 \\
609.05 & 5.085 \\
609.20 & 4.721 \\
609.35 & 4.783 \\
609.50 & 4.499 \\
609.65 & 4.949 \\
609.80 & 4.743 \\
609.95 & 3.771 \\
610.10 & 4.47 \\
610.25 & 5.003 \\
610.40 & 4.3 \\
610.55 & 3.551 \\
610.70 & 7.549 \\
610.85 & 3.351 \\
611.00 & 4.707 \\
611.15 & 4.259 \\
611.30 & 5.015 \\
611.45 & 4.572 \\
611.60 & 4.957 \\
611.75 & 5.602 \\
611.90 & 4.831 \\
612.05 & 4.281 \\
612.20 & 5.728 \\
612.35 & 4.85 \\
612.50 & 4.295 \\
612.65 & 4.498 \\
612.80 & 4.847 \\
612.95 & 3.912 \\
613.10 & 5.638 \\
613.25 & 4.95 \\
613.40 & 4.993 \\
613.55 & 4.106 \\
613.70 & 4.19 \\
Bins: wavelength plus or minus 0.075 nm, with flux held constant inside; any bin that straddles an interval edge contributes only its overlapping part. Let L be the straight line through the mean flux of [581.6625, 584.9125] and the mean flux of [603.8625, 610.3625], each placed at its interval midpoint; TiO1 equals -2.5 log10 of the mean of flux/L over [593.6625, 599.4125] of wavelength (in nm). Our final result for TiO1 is 0.04 mag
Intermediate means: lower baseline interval 4.89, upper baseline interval 4.82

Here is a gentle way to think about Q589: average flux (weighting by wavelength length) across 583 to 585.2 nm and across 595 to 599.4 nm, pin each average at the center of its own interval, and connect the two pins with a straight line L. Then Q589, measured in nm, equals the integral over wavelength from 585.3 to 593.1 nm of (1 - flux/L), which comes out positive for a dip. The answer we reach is 0.30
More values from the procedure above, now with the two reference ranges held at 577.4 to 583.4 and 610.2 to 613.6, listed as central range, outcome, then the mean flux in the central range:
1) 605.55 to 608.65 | 0.026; 4.76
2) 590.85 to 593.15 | 0.057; 4.75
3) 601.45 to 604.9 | 0.069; 4.72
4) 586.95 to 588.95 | 0.072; 4.72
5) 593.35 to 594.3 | 0.077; 4.47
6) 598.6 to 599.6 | 0.036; 4.66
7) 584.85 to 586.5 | 0.105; 4.59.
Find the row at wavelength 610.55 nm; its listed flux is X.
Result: 3.551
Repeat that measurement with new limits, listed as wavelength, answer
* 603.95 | 5.86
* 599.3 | 4.561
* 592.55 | 6.127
